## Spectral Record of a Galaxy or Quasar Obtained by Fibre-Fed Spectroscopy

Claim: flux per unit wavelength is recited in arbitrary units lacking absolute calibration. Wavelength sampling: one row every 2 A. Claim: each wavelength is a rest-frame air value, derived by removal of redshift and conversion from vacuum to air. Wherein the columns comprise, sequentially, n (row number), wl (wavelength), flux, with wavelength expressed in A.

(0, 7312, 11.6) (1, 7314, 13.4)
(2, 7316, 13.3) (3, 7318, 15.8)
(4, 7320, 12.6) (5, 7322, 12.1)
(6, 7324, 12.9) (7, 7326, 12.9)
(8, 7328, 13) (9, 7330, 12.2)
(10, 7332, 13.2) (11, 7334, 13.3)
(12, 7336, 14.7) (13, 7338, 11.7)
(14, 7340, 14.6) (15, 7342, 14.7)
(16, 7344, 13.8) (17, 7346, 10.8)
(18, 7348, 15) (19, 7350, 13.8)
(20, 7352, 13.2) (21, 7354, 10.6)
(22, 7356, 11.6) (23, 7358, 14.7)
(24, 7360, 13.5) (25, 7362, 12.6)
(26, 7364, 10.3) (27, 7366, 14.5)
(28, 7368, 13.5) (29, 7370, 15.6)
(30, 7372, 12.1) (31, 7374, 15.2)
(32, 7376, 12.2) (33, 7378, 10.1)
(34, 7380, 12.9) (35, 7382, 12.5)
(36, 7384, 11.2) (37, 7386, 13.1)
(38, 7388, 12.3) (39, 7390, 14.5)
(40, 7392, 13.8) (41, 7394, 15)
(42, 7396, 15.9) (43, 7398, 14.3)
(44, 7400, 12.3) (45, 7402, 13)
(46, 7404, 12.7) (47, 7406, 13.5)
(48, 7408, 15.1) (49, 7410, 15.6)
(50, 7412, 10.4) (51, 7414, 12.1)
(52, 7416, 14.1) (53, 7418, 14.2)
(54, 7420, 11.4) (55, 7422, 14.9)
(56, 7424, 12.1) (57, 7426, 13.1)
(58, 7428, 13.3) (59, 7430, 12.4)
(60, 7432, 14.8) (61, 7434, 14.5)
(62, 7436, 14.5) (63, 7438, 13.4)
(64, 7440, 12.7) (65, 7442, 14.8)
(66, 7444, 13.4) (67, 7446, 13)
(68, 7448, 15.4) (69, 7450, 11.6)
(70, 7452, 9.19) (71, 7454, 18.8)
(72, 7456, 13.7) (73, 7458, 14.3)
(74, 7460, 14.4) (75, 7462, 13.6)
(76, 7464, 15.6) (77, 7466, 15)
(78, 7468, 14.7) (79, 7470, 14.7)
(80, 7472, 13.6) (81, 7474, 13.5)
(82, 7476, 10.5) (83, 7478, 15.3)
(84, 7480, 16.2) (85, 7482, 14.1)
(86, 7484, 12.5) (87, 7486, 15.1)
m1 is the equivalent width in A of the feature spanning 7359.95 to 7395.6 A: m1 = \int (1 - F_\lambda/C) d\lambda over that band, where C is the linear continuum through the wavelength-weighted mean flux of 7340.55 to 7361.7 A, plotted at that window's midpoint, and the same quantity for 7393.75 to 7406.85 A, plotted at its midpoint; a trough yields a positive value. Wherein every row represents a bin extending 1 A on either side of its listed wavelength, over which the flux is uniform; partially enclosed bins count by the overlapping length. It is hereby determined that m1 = 1.1 A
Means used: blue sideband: 13.2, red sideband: 13.7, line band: 13.1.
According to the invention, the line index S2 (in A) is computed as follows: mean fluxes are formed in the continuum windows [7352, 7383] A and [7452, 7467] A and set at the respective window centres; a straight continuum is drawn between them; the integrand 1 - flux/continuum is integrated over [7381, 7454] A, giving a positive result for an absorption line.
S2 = 2.1 A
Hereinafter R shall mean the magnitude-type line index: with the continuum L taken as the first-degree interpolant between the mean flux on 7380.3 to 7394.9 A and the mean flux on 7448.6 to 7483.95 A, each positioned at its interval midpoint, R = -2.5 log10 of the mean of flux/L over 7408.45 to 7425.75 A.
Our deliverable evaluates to 0.027 mag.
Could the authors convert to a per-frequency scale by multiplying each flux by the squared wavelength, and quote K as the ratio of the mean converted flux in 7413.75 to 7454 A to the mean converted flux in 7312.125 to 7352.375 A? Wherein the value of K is 1.0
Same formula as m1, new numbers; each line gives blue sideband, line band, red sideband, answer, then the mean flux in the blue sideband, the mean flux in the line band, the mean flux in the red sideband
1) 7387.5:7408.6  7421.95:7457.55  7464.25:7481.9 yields 1.2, 13.9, 13.6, 14.2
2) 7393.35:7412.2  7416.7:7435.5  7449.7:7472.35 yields 0.8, 13.9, 13.5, 14.2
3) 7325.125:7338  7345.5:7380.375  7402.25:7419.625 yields 0.7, 13.1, 12.9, 13.4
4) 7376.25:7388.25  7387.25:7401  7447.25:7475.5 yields -1.9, 12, 14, 14.1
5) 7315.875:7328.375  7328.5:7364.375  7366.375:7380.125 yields 0.4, 13.2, 13.1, 13.2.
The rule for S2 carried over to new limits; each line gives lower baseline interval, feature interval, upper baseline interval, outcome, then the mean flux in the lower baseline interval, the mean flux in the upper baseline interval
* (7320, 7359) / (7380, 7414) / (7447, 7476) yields 0.33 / 13.1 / 14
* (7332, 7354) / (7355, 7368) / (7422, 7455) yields 0.51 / 13.4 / 13.6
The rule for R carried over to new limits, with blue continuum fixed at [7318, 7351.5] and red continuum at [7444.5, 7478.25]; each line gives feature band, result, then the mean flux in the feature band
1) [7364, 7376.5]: -0.01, 13.6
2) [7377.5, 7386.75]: 0.13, 12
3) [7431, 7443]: -0.03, 14.1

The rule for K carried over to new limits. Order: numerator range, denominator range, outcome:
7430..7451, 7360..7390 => 1.09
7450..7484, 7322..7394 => 1.11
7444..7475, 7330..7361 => 1.09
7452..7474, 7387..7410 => 1.06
